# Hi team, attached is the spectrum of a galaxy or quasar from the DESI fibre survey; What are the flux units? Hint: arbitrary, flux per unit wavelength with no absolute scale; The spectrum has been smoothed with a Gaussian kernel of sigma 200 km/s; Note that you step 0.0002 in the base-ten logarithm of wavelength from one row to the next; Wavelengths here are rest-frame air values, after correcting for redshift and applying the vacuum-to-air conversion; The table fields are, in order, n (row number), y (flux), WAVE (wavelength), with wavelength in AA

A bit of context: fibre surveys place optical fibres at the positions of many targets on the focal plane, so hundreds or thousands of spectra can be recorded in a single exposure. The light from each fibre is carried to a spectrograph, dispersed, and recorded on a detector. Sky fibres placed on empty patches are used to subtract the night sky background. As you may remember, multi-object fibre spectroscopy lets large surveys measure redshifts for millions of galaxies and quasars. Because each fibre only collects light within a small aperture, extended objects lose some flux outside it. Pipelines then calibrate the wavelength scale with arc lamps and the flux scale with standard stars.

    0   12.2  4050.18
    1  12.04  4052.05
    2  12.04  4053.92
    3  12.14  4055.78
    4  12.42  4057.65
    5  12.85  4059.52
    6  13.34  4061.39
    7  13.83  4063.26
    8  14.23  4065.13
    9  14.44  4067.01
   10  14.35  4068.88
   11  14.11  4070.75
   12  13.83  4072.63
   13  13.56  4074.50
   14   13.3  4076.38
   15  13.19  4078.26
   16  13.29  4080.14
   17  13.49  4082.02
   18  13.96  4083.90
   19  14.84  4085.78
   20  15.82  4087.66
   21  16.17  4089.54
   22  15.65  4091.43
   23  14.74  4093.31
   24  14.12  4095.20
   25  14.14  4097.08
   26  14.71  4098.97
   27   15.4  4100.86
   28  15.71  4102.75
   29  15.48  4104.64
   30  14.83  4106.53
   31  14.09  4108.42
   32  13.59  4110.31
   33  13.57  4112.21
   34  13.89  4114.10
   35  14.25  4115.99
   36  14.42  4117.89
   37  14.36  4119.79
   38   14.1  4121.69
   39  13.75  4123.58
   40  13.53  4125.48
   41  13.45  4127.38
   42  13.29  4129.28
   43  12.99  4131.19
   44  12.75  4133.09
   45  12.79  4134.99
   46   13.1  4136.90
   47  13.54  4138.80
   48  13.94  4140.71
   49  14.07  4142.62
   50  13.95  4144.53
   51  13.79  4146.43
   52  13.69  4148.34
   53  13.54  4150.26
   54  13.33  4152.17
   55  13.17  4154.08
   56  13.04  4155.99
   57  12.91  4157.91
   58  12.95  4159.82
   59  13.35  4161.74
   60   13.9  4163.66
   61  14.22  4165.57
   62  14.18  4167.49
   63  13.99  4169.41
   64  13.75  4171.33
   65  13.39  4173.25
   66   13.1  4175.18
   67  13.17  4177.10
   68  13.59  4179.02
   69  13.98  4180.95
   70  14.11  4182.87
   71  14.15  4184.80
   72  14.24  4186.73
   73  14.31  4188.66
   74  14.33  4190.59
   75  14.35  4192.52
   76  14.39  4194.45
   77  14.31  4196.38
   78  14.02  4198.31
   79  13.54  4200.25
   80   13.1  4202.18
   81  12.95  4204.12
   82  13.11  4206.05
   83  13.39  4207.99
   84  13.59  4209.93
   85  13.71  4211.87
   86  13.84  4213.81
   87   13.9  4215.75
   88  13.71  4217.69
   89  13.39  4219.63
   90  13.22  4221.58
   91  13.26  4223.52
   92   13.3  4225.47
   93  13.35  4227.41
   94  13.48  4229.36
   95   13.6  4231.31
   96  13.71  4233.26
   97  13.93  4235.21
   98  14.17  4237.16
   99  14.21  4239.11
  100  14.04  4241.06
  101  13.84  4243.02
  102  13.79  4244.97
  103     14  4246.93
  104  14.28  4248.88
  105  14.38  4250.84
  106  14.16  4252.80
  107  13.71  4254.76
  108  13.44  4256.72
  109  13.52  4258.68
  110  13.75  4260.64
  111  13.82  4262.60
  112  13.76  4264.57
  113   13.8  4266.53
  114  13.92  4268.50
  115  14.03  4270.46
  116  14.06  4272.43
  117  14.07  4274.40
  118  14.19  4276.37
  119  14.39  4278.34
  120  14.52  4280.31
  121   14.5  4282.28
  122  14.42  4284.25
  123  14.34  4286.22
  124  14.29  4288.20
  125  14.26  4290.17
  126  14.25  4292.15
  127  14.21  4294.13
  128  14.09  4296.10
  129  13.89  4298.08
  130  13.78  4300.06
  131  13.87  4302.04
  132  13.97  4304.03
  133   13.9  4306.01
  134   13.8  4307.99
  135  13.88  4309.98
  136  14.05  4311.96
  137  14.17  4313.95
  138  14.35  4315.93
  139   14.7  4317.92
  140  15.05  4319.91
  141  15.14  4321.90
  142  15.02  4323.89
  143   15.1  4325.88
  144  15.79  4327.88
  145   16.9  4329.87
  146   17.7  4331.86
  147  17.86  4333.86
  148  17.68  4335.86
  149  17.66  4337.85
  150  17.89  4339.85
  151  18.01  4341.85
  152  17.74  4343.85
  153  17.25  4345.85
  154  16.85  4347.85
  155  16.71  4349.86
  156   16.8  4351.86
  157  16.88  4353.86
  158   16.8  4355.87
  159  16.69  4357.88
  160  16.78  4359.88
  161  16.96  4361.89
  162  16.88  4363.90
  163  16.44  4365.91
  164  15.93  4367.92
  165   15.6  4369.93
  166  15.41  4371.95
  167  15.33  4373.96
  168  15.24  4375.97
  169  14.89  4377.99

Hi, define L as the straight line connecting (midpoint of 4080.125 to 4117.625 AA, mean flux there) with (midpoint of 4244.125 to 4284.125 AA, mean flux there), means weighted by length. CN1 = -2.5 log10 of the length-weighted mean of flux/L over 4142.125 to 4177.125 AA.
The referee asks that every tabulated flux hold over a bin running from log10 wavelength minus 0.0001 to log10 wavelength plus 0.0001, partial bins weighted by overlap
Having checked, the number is 0.065 mag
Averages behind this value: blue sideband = 14.6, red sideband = 14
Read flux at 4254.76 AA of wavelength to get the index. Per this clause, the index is 13.71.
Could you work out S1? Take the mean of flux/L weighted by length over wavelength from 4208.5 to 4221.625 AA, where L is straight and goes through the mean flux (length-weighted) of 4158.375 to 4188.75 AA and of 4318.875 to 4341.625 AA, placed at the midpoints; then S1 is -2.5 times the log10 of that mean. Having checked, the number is 0.07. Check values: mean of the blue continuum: 13.7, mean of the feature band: 13.6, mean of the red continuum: 16.6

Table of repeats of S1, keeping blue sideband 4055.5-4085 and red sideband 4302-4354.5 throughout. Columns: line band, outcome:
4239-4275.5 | 0.10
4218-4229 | 0.12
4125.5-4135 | 0.08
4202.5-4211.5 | 0.12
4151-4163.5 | 0.09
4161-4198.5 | 0.05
